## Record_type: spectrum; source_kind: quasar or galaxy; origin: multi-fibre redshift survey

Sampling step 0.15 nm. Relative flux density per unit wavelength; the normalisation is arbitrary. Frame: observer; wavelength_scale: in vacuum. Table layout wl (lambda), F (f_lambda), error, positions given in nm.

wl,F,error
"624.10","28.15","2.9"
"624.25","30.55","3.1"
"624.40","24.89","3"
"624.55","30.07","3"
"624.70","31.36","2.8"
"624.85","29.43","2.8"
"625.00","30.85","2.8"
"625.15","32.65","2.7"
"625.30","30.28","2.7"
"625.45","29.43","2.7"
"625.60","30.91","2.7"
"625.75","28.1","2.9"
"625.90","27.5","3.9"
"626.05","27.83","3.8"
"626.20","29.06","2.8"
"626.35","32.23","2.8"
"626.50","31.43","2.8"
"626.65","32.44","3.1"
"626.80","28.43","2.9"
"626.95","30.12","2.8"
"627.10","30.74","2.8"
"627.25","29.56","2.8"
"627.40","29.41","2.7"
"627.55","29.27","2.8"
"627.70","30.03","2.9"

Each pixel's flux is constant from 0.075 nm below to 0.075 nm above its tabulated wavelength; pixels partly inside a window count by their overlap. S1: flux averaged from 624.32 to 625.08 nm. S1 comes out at 29.4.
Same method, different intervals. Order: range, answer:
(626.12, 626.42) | 30.6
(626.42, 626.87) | 30.8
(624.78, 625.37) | 30.8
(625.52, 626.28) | 28.7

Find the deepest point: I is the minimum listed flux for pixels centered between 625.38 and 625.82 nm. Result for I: 28.1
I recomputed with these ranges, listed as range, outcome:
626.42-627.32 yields 28.43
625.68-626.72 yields 27.5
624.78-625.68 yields 29.43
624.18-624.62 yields 24.89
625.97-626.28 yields 27.83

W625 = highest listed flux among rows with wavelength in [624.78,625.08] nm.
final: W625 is 30.85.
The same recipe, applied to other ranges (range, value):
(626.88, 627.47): 30.74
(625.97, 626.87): 32.44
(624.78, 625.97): 32.65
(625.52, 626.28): 30.91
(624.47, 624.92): 31.36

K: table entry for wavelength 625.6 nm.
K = 30.91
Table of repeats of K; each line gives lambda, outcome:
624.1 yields 28.15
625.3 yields 30.28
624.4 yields 24.89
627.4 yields 29.41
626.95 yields 30.12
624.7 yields 31.36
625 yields 30.85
